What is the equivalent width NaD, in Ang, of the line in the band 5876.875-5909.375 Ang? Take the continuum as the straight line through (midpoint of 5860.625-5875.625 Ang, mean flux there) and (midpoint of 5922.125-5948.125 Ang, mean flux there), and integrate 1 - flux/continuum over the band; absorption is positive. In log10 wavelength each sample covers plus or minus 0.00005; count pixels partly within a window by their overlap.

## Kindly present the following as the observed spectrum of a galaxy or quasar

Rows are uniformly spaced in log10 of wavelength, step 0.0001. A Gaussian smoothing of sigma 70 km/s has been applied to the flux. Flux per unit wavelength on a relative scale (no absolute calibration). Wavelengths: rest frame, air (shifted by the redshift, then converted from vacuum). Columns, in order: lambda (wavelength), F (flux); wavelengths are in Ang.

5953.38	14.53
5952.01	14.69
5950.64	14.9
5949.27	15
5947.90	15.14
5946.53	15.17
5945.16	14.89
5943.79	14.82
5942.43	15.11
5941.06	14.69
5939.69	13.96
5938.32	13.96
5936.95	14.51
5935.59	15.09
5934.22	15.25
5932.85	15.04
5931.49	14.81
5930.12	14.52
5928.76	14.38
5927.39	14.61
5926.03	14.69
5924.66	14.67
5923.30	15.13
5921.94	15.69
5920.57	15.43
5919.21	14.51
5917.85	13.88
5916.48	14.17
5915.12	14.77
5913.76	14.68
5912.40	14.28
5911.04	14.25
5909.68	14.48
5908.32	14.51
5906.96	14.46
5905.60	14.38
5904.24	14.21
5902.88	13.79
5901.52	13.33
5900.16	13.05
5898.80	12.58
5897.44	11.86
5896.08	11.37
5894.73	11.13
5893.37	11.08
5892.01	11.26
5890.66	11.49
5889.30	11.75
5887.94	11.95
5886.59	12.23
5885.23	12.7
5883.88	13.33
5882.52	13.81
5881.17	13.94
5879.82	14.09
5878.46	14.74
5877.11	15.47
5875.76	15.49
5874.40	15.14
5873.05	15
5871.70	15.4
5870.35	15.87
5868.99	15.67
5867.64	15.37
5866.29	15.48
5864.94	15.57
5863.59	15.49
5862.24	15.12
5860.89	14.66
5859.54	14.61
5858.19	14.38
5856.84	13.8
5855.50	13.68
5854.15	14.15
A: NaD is 4.6 Ang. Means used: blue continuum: 15.4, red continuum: 14.8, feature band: 13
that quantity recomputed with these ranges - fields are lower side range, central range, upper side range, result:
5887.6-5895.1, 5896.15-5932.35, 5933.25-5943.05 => -3.4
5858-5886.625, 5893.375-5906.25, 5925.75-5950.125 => 1.7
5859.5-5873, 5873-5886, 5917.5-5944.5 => 0.8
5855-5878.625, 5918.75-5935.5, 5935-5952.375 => -0.1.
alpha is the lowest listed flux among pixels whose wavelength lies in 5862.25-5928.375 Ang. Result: 11.08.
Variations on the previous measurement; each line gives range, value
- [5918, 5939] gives 13.96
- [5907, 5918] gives 13.88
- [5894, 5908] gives 11.13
